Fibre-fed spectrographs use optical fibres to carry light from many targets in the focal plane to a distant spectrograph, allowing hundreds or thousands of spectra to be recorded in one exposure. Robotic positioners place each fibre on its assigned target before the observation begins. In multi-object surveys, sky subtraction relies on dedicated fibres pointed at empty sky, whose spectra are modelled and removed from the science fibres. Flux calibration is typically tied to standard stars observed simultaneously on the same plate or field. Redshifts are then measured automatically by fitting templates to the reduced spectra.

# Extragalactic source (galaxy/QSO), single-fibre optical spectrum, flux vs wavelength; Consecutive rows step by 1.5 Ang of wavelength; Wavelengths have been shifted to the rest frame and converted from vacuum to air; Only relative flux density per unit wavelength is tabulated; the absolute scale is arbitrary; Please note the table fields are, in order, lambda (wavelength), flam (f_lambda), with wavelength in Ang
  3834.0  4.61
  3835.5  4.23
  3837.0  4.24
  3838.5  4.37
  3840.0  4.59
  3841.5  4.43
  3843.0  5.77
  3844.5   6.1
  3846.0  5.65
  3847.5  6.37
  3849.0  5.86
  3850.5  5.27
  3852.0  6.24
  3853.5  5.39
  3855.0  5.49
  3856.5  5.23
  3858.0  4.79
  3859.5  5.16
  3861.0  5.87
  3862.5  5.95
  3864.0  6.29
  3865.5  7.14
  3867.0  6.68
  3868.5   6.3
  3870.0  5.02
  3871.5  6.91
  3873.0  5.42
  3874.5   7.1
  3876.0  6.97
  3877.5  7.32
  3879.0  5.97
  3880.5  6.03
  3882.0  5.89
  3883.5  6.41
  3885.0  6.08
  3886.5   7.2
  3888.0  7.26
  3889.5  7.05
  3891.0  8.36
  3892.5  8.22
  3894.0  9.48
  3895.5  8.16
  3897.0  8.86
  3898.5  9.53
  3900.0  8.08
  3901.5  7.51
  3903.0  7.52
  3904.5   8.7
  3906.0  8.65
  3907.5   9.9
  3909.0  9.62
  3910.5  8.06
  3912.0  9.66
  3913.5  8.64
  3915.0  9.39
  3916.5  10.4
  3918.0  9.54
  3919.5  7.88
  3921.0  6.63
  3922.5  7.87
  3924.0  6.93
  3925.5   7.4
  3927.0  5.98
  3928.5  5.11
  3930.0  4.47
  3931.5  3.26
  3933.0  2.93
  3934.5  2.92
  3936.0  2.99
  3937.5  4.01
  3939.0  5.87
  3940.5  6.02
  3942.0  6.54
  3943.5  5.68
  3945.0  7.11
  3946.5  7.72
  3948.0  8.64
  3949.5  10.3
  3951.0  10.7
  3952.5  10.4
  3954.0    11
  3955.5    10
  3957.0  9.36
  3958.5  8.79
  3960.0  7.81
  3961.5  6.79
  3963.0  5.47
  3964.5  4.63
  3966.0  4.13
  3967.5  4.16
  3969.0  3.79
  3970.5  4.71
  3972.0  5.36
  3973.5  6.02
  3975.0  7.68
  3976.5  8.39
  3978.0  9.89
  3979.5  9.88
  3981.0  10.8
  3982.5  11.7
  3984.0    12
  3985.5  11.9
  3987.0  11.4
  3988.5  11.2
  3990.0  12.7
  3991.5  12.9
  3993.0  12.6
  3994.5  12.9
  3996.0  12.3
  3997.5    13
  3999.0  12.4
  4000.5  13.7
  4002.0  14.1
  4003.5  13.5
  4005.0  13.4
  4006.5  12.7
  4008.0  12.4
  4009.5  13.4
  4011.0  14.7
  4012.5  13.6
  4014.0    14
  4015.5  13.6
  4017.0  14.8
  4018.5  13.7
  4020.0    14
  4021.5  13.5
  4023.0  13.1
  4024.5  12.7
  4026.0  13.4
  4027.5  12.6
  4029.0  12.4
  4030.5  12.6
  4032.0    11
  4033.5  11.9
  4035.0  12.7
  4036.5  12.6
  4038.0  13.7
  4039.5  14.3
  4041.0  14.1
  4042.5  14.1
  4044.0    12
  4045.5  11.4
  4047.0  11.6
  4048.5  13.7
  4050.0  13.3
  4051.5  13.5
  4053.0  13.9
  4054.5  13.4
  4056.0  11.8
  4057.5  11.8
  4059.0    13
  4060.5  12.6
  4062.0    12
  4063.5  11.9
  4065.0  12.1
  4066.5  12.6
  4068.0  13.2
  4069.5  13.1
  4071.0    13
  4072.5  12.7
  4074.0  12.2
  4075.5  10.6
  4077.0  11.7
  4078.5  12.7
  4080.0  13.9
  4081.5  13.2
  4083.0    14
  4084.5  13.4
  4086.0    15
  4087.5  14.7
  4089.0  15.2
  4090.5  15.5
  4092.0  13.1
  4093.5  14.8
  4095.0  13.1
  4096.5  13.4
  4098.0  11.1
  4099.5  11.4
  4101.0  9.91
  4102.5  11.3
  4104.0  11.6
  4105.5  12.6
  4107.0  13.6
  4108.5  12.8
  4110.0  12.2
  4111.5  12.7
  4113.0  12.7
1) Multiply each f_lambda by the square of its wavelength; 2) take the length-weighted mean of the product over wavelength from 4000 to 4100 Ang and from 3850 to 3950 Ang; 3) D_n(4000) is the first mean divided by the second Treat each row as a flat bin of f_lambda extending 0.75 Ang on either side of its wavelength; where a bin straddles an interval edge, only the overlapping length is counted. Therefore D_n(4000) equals 2.1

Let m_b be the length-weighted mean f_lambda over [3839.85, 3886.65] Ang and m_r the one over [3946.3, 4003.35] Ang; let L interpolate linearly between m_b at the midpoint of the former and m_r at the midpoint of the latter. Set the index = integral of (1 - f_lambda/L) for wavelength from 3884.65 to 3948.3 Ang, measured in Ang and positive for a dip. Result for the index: 2.6 Ang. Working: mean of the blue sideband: 5.97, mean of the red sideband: 9.57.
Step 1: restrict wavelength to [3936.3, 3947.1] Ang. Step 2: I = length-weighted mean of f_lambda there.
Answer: 5.98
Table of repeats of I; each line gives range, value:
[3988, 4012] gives 13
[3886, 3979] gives 7.35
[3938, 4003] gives 9.12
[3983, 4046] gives 13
